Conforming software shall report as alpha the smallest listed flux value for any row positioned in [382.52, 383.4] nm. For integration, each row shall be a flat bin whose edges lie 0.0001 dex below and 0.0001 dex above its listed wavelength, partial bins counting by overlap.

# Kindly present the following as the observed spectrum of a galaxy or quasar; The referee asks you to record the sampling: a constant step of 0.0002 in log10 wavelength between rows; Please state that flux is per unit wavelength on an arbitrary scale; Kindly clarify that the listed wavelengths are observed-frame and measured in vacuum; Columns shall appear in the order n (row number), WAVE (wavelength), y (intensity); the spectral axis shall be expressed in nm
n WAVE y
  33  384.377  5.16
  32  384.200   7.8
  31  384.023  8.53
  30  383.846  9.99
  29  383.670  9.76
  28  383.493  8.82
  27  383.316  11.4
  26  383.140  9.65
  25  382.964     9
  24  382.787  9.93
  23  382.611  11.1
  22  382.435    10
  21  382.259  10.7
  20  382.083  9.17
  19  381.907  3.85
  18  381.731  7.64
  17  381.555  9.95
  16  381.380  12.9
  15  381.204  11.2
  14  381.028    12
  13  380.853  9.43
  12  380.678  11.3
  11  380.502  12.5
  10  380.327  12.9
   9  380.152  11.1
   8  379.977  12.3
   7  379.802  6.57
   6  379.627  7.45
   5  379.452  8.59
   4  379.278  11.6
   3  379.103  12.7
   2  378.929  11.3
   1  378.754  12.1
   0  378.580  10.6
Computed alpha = 9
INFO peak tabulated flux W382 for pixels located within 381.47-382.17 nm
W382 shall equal 9.95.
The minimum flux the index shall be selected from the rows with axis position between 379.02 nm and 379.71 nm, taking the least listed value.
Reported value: 7.45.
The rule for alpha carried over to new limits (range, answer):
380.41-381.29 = 9.43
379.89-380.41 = 11.1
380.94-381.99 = 3.85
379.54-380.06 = 6.57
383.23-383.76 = 8.82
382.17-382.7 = 10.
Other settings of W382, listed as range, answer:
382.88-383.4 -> 11.4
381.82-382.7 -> 11.1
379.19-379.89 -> 11.6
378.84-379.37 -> 12.7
